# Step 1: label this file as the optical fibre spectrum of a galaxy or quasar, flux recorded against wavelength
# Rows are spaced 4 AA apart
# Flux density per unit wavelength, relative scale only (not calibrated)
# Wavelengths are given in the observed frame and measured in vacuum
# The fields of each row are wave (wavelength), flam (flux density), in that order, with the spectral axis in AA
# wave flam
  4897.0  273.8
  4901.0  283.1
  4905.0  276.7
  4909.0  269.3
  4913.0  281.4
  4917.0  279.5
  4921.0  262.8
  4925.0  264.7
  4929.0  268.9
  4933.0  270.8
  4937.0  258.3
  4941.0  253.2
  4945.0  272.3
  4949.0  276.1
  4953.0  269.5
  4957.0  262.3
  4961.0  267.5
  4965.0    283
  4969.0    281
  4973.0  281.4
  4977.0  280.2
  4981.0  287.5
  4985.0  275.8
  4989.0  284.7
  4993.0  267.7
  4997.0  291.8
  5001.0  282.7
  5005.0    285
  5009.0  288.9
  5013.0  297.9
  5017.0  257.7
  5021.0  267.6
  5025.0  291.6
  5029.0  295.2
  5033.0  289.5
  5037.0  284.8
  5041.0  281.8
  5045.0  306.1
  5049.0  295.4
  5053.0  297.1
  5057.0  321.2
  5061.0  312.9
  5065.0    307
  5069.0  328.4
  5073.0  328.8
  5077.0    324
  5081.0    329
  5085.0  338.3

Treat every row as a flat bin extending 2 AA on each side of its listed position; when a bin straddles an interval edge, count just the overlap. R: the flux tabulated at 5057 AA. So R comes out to 321.2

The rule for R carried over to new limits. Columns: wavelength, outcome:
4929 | 268.9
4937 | 258.3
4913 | 281.4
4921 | 262.8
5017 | 257.7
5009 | 288.9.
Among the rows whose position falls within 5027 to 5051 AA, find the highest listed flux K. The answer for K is 306.1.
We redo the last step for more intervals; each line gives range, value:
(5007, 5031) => 297.9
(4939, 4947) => 272.3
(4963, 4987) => 287.5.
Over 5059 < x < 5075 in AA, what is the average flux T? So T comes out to 319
